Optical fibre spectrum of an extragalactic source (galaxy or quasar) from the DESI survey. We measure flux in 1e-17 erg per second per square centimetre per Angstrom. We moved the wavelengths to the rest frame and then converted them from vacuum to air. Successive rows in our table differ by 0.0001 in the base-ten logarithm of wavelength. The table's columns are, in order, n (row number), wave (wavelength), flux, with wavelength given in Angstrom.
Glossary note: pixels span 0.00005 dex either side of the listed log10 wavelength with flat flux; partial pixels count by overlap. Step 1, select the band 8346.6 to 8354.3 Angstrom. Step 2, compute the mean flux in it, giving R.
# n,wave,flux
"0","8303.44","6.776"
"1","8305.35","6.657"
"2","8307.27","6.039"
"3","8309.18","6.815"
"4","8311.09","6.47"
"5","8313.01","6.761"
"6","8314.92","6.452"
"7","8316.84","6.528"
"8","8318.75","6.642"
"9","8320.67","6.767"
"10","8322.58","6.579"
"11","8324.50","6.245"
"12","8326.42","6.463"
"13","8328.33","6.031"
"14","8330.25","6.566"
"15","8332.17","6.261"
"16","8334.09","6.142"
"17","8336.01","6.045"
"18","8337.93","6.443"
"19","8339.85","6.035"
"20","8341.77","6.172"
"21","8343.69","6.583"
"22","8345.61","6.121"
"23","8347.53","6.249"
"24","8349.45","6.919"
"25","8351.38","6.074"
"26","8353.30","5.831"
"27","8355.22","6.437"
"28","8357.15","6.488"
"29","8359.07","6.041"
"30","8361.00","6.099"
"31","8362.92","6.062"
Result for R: 6.27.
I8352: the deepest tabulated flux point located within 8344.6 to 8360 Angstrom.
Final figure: 5.831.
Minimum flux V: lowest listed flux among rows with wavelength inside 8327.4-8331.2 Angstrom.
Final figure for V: 6.031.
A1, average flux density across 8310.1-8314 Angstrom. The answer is 6.62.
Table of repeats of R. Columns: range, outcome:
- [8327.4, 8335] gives 6.25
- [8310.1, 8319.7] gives 6.57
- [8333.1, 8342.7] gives 6.17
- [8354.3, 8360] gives 6.32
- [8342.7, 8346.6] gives 6.36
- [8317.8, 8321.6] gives 6.7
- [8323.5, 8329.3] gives 6.25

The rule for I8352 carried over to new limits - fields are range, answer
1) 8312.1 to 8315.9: 6.452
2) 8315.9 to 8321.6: 6.528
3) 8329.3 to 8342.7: 6.035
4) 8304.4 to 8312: 6.039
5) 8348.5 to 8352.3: 6.074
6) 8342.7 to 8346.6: 6.121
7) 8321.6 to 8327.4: 6.245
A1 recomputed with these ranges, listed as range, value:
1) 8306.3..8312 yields 6.44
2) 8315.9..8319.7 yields 6.59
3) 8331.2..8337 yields 6.15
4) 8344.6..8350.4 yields 6.44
